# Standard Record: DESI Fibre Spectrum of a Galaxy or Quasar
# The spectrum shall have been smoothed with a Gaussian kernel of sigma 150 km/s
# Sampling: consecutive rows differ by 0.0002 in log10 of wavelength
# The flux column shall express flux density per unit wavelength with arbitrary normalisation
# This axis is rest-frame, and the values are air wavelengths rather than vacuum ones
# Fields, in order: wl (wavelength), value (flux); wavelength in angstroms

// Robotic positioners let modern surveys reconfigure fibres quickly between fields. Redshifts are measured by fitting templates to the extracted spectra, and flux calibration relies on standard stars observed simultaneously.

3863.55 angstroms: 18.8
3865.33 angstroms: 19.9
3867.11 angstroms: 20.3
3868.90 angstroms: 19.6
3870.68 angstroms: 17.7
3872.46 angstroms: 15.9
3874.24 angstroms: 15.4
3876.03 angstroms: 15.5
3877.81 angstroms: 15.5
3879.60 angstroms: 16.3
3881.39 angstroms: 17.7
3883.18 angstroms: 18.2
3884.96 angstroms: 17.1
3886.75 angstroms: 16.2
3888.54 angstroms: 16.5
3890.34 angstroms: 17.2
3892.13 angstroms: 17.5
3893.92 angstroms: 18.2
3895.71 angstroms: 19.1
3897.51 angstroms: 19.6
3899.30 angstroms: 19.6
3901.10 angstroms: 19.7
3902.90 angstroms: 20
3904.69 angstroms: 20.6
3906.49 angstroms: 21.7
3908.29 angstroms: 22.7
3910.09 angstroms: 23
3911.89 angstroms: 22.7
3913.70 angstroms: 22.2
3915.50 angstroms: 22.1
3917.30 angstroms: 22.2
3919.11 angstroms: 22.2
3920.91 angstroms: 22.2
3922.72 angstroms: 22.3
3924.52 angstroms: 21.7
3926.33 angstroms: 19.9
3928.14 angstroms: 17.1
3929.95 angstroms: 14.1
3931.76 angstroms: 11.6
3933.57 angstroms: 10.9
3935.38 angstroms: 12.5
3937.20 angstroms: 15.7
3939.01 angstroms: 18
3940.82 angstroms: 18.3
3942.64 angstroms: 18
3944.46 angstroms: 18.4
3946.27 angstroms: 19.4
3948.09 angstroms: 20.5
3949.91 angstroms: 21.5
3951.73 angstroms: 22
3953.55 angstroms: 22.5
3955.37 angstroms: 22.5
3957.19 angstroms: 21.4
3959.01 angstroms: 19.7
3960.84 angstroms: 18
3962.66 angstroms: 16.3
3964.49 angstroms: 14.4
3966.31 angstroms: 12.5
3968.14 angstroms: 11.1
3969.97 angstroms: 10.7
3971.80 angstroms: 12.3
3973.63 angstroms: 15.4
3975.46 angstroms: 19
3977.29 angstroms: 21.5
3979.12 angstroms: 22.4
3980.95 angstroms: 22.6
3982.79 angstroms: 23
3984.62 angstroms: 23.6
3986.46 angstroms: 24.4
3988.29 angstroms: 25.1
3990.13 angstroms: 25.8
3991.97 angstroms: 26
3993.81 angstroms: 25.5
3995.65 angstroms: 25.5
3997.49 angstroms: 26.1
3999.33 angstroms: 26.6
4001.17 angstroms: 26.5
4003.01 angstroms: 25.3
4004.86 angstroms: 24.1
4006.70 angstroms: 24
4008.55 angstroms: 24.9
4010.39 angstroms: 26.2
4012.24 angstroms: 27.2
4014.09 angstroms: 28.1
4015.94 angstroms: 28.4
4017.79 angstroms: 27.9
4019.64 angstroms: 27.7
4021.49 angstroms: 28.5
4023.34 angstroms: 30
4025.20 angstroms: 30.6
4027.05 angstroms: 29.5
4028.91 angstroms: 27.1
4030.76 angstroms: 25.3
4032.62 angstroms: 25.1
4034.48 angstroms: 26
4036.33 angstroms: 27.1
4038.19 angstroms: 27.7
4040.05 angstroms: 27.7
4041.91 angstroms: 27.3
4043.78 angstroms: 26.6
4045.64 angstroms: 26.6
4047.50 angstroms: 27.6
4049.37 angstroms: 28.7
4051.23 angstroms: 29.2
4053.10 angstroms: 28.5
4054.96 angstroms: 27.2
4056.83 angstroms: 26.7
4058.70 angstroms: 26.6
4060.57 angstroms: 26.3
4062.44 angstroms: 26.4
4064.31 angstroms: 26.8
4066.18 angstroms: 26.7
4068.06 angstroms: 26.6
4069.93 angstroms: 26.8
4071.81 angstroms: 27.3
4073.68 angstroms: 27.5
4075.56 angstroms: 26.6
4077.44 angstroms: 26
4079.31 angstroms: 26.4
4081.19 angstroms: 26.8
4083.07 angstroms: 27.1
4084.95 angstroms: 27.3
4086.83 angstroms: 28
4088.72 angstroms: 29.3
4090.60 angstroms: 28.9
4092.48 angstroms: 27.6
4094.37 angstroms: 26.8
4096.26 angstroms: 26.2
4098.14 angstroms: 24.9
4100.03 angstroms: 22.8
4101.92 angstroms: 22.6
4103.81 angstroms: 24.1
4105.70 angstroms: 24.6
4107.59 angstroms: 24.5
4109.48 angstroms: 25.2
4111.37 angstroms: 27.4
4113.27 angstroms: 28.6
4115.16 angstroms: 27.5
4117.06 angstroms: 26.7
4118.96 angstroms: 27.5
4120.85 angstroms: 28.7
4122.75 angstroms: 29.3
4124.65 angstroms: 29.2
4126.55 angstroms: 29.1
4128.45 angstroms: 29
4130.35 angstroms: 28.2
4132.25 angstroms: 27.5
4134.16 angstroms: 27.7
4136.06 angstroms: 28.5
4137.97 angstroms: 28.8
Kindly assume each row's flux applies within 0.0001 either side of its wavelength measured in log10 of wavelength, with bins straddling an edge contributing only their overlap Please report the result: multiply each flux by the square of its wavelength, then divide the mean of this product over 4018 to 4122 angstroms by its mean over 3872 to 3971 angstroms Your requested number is 1.6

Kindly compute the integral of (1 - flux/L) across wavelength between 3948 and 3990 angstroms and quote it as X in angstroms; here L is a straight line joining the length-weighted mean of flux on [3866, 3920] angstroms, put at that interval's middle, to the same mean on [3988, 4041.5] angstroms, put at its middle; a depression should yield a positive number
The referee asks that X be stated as 8.01 angstroms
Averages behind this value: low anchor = 19.1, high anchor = 26.8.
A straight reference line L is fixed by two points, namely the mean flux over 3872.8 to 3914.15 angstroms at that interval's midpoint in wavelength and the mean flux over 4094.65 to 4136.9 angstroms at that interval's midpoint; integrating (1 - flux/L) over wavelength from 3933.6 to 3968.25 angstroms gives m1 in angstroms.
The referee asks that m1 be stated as 4.6 angstroms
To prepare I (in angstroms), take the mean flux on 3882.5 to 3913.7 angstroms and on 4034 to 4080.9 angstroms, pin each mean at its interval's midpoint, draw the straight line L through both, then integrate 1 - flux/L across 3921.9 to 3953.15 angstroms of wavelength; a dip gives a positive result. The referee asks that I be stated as 5.19 angstroms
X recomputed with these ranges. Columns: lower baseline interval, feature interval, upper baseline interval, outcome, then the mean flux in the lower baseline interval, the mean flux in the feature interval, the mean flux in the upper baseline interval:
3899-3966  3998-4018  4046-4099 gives -2.3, 19.3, 26.2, 27.2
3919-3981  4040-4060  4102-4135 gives -3.5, 17.8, 27.5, 27.2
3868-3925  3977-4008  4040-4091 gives -1.1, 19.3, 24.7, 27.2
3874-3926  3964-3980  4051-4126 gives 4.9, 19.5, 15.5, 26.8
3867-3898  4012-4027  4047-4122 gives -3.1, 17.3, 28.7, 26.8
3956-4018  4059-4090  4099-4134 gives -2.1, 22.1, 27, 26.8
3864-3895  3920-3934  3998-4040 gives 2.0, 17.4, 17.7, 27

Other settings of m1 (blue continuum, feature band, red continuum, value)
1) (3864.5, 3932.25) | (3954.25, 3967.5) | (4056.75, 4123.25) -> 2.29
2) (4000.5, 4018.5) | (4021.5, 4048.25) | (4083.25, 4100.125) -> -0.99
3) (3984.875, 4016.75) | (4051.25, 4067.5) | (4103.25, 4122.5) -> -0.48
